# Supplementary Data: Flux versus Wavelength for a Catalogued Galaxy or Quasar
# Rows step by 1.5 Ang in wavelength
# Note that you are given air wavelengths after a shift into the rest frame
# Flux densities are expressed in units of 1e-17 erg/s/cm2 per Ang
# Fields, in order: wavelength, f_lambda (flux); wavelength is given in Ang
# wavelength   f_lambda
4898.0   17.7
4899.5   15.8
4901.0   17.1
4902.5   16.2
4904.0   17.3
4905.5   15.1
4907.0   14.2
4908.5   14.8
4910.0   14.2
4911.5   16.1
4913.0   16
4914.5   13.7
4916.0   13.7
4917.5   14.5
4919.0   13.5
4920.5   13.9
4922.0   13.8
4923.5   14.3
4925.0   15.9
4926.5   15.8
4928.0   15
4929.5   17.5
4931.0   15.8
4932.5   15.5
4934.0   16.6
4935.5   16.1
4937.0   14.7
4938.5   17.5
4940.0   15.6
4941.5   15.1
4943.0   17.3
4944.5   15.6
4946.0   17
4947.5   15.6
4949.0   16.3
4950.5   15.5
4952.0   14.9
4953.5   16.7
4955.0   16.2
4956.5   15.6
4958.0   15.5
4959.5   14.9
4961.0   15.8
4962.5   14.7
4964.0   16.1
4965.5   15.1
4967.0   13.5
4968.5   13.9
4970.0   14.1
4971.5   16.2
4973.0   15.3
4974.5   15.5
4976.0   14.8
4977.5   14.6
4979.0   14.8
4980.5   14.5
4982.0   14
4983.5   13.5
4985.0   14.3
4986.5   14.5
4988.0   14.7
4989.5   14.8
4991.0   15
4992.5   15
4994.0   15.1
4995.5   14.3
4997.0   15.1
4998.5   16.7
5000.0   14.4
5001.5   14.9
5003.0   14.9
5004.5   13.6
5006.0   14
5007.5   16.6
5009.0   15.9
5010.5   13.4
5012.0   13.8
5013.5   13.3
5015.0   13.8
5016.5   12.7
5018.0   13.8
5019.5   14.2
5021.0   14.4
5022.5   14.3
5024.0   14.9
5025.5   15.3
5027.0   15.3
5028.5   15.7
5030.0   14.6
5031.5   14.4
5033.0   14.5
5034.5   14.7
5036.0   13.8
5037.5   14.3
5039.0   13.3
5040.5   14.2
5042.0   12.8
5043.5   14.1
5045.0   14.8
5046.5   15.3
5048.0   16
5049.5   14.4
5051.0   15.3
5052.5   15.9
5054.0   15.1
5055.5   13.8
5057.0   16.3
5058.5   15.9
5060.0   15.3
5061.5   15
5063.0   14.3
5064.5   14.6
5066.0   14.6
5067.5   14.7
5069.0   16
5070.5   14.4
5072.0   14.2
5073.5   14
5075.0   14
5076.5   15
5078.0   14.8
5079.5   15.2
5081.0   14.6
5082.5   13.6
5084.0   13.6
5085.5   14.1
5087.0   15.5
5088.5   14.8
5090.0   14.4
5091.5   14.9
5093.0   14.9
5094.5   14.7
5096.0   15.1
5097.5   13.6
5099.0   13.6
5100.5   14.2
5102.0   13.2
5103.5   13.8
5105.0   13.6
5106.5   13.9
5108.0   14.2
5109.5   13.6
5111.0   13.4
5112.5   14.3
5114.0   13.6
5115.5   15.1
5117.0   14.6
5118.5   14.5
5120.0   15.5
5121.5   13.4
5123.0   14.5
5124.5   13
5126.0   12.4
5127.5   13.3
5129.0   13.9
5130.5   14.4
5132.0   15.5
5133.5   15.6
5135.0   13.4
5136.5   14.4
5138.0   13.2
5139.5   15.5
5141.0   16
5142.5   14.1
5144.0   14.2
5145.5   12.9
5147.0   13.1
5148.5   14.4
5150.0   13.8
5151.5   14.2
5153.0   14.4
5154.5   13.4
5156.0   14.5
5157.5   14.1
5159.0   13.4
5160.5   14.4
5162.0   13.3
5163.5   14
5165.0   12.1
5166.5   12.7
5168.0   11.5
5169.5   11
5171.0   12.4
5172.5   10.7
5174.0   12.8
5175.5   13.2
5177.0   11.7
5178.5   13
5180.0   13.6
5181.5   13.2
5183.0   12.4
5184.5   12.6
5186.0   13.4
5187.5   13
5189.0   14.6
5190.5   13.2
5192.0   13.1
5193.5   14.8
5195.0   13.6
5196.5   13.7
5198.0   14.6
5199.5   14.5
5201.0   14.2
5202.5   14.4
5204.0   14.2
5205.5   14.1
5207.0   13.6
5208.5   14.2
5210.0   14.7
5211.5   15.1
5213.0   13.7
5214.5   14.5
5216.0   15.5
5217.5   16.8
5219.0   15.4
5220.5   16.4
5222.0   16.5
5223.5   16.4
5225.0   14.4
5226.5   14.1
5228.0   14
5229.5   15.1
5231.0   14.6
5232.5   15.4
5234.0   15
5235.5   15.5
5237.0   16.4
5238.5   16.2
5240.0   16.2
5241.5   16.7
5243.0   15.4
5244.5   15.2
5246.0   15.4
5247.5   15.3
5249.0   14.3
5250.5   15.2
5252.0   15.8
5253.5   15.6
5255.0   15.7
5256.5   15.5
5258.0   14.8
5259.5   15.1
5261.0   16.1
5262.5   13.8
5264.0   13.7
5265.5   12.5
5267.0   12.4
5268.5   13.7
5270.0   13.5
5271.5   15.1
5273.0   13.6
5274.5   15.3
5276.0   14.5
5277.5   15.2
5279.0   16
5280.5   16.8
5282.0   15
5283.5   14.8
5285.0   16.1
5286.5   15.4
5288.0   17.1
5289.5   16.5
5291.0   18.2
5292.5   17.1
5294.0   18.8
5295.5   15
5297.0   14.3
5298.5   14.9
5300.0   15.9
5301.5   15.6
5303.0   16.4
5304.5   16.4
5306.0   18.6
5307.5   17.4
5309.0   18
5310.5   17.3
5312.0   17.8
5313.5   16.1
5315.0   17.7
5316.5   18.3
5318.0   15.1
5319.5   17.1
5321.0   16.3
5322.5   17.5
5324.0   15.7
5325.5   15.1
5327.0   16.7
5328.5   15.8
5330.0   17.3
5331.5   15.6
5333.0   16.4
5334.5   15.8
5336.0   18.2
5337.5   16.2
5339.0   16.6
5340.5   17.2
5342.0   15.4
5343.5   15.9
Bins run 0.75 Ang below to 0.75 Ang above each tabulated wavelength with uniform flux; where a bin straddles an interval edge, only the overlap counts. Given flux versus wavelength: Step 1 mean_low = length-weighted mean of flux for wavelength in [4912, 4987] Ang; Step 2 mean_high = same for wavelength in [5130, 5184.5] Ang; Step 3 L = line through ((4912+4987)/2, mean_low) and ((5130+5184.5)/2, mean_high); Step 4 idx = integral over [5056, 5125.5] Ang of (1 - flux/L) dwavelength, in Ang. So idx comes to -1.9 Ang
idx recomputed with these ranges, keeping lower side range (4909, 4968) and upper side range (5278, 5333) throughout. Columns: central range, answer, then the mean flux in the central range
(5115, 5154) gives 4.36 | 14.2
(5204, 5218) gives 1.37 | 14.6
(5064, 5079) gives 1.10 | 14.6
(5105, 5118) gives 1.51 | 14.1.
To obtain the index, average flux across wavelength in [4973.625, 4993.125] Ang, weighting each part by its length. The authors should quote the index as 14.6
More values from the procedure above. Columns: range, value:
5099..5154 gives 14.1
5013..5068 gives 14.6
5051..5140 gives 14.4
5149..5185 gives 13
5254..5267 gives 14.5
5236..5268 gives 15.1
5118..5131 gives 13.9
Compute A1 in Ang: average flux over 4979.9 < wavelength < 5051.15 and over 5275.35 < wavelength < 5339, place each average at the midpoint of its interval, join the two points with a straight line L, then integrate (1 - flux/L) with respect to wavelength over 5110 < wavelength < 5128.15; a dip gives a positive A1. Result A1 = 1.5 Ang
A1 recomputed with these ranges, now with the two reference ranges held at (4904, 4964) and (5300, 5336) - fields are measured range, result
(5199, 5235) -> 3.30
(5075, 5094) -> 1.60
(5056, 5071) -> 0.72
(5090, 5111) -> 2.49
